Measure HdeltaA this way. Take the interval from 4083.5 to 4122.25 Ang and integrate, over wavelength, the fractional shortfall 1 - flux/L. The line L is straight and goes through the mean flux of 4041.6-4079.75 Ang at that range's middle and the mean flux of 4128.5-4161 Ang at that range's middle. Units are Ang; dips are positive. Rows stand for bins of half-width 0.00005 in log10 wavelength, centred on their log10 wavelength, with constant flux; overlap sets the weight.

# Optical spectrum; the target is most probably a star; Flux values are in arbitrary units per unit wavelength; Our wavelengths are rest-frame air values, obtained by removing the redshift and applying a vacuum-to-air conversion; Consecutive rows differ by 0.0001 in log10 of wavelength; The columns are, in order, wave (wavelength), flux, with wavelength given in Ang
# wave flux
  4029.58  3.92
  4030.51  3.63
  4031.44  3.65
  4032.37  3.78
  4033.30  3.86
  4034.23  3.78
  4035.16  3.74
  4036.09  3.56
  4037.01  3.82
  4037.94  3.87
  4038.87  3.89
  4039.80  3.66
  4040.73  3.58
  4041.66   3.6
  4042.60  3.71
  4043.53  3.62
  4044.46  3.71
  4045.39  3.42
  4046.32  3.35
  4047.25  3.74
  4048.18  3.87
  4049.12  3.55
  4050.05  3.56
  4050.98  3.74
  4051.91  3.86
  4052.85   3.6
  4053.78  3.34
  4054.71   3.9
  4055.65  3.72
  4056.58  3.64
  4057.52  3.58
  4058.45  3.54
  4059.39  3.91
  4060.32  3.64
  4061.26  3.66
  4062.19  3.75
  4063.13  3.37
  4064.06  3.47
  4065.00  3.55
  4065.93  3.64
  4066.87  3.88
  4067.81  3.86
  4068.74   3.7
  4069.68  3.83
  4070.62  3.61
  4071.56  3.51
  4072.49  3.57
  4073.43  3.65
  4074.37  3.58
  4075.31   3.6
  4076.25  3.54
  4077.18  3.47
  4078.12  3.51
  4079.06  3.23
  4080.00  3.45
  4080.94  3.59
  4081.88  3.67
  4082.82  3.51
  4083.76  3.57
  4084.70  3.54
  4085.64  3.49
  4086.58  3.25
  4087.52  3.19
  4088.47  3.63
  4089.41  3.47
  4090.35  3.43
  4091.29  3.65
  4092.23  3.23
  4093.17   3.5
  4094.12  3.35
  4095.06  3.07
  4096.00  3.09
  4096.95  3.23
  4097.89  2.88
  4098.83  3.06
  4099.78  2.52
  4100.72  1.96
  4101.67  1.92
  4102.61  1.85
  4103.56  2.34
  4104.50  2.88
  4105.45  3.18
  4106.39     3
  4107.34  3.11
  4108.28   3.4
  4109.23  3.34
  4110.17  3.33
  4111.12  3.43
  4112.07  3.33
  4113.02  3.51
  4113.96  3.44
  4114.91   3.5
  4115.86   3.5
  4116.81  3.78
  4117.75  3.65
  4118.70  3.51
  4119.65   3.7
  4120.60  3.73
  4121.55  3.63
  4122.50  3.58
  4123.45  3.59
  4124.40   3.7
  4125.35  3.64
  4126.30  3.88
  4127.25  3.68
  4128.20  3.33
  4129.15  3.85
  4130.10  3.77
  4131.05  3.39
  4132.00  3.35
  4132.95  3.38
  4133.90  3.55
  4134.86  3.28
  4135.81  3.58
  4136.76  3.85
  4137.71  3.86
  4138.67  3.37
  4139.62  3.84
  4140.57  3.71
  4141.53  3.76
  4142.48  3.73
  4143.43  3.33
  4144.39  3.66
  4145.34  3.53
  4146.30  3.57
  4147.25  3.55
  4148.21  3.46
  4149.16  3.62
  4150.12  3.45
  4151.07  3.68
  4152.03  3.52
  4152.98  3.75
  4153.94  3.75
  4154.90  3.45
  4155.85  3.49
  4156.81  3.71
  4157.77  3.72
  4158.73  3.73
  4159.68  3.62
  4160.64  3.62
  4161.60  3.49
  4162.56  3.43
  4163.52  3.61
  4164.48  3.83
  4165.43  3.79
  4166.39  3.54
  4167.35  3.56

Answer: 4.2 Ang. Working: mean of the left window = 3.62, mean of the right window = 3.6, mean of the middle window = 3.22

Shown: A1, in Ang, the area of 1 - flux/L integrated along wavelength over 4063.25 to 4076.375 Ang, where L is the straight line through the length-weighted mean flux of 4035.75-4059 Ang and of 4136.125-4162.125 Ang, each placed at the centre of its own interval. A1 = 0.0 Ang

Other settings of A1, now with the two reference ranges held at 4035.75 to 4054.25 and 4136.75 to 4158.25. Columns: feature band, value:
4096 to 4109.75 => 3.2 Ang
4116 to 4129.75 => -0.1 Ang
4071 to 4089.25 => 0.7 Ang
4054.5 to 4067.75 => 0.0 Ang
